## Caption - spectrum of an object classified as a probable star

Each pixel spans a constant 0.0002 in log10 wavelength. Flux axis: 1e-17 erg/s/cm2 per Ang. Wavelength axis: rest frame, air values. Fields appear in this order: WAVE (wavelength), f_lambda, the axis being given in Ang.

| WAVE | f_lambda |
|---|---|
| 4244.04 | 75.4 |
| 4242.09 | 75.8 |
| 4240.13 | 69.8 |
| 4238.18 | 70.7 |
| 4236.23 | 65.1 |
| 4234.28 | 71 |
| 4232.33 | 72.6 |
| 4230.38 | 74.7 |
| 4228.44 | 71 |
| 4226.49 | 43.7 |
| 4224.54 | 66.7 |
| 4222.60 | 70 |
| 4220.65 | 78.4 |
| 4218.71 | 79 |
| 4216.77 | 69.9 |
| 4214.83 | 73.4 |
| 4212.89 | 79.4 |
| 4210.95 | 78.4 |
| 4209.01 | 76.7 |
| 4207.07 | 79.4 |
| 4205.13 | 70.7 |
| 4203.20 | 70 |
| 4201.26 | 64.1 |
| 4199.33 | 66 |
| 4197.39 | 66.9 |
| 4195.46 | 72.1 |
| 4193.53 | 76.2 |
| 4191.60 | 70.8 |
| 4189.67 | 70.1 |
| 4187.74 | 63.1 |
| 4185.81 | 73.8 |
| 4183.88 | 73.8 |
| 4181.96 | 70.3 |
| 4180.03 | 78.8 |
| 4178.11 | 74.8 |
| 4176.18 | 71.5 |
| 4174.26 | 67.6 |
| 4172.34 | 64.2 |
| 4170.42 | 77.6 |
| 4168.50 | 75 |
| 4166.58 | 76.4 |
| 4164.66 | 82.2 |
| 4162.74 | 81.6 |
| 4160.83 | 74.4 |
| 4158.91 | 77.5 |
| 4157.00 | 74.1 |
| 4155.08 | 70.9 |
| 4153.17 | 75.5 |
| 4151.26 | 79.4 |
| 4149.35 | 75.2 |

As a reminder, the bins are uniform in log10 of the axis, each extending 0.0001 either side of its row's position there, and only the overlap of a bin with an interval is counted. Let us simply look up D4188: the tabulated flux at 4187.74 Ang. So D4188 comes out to 63.1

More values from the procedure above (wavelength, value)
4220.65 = 78.4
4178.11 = 74.8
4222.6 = 70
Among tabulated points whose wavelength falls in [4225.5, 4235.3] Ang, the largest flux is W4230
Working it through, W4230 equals 74.7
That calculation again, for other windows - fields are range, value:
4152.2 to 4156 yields 75.5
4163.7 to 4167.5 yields 82.2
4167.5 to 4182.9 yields 78.8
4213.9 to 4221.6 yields 79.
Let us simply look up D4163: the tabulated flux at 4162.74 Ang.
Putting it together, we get 81.6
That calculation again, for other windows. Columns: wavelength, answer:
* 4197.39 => 66.9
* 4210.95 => 78.4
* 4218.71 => 79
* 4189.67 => 70.1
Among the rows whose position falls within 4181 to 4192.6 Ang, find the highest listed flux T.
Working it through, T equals 73.8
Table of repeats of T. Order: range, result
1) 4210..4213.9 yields 79.4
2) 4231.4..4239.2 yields 72.6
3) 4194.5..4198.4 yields 72.1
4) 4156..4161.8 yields 77.5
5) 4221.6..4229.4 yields 71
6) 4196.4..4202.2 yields 66.9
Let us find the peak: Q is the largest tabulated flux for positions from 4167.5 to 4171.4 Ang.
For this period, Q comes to 77.6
